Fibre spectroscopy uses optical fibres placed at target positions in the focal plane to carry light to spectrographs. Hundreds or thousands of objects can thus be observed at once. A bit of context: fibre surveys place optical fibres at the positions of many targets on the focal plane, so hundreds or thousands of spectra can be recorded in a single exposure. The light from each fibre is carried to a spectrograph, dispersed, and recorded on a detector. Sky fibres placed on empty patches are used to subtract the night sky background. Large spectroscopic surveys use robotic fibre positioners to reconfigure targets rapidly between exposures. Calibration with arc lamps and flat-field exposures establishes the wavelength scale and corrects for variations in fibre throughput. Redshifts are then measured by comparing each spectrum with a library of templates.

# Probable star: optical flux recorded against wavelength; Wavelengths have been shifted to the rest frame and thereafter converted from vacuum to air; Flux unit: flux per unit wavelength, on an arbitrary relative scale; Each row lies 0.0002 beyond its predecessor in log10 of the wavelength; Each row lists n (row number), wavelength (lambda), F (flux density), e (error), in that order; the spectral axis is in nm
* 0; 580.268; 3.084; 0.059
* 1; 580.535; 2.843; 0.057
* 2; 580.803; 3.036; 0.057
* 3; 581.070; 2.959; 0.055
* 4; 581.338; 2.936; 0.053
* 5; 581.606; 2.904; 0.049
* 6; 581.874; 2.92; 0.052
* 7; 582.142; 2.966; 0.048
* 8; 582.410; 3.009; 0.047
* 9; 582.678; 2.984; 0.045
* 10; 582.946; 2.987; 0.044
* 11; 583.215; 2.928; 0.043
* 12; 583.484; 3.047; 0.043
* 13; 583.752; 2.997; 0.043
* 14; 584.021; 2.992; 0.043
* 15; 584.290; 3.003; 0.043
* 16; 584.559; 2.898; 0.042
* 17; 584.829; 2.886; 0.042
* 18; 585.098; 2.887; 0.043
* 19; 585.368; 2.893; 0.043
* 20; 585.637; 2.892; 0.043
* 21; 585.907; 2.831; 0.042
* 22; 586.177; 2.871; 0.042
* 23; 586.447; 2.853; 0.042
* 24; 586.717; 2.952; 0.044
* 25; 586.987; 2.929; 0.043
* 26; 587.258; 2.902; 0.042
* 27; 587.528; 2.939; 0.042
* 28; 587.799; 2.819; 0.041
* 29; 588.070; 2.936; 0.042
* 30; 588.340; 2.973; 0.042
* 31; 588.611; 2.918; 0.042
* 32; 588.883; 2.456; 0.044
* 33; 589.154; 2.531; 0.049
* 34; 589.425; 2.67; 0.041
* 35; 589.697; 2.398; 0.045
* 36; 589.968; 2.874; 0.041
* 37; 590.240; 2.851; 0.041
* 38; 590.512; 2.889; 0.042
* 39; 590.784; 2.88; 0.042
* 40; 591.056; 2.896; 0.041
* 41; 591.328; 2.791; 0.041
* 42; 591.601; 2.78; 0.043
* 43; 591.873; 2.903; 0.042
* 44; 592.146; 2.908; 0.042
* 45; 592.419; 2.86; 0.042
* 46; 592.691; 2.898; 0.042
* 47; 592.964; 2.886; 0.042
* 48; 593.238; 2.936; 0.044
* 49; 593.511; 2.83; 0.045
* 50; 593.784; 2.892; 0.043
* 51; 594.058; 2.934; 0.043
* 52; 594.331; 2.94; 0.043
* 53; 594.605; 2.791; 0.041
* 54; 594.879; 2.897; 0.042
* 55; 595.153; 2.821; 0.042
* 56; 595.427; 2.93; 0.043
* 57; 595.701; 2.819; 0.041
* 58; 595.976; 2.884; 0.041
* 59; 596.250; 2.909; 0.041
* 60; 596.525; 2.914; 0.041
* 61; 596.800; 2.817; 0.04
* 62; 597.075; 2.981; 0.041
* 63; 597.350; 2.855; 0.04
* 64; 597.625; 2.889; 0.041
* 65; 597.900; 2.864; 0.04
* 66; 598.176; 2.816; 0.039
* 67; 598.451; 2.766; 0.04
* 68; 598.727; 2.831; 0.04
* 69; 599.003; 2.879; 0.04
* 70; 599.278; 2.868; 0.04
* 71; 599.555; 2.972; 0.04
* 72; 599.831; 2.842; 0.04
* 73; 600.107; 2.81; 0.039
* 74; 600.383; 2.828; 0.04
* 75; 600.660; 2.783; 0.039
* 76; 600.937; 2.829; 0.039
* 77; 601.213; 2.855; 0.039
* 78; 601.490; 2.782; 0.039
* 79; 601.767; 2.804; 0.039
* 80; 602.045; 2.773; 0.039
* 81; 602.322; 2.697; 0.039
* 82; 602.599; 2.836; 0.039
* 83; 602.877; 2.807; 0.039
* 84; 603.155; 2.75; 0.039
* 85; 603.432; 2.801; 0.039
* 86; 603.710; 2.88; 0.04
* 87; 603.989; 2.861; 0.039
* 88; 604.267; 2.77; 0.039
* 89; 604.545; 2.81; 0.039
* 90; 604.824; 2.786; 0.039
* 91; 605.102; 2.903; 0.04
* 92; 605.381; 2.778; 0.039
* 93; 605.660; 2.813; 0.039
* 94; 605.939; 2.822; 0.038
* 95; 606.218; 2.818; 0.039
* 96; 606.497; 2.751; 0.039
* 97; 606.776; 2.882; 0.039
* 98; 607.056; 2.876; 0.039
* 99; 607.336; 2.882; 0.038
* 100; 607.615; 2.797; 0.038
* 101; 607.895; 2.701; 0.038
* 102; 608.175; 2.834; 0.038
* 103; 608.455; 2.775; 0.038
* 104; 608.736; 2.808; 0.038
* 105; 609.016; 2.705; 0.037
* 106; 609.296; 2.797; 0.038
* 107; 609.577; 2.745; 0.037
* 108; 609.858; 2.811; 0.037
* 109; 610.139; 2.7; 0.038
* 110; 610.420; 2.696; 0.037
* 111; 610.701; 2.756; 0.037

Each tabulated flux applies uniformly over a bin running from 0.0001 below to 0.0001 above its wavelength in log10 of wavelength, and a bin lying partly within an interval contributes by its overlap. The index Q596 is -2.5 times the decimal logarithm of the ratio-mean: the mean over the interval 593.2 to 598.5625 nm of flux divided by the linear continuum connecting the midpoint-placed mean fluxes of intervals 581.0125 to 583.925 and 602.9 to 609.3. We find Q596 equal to 0.001 mag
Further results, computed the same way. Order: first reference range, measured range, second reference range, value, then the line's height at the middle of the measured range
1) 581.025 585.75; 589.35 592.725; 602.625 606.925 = 0.03 mag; 2.9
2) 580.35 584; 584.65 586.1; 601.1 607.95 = 0.02 mag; 2.94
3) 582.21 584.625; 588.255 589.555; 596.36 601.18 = 0.09 mag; 2.94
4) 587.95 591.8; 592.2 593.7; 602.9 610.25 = -0.04 mag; 2.78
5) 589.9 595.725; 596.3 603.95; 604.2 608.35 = 0.00 mag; 2.84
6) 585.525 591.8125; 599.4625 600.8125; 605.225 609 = -0.01 mag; 2.81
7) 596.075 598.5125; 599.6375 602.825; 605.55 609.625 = 0.01 mag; 2.84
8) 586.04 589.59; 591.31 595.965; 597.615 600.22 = -0.01 mag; 2.84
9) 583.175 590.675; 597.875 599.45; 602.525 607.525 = 0.00 mag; 2.83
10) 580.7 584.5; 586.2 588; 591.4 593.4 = 0.01 mag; 2.93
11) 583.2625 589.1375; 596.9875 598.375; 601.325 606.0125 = -0.01 mag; 2.83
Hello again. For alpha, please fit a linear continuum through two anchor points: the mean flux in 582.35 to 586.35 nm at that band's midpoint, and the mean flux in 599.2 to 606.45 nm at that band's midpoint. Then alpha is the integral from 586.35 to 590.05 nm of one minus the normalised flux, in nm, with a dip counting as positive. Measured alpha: 0.15 nm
